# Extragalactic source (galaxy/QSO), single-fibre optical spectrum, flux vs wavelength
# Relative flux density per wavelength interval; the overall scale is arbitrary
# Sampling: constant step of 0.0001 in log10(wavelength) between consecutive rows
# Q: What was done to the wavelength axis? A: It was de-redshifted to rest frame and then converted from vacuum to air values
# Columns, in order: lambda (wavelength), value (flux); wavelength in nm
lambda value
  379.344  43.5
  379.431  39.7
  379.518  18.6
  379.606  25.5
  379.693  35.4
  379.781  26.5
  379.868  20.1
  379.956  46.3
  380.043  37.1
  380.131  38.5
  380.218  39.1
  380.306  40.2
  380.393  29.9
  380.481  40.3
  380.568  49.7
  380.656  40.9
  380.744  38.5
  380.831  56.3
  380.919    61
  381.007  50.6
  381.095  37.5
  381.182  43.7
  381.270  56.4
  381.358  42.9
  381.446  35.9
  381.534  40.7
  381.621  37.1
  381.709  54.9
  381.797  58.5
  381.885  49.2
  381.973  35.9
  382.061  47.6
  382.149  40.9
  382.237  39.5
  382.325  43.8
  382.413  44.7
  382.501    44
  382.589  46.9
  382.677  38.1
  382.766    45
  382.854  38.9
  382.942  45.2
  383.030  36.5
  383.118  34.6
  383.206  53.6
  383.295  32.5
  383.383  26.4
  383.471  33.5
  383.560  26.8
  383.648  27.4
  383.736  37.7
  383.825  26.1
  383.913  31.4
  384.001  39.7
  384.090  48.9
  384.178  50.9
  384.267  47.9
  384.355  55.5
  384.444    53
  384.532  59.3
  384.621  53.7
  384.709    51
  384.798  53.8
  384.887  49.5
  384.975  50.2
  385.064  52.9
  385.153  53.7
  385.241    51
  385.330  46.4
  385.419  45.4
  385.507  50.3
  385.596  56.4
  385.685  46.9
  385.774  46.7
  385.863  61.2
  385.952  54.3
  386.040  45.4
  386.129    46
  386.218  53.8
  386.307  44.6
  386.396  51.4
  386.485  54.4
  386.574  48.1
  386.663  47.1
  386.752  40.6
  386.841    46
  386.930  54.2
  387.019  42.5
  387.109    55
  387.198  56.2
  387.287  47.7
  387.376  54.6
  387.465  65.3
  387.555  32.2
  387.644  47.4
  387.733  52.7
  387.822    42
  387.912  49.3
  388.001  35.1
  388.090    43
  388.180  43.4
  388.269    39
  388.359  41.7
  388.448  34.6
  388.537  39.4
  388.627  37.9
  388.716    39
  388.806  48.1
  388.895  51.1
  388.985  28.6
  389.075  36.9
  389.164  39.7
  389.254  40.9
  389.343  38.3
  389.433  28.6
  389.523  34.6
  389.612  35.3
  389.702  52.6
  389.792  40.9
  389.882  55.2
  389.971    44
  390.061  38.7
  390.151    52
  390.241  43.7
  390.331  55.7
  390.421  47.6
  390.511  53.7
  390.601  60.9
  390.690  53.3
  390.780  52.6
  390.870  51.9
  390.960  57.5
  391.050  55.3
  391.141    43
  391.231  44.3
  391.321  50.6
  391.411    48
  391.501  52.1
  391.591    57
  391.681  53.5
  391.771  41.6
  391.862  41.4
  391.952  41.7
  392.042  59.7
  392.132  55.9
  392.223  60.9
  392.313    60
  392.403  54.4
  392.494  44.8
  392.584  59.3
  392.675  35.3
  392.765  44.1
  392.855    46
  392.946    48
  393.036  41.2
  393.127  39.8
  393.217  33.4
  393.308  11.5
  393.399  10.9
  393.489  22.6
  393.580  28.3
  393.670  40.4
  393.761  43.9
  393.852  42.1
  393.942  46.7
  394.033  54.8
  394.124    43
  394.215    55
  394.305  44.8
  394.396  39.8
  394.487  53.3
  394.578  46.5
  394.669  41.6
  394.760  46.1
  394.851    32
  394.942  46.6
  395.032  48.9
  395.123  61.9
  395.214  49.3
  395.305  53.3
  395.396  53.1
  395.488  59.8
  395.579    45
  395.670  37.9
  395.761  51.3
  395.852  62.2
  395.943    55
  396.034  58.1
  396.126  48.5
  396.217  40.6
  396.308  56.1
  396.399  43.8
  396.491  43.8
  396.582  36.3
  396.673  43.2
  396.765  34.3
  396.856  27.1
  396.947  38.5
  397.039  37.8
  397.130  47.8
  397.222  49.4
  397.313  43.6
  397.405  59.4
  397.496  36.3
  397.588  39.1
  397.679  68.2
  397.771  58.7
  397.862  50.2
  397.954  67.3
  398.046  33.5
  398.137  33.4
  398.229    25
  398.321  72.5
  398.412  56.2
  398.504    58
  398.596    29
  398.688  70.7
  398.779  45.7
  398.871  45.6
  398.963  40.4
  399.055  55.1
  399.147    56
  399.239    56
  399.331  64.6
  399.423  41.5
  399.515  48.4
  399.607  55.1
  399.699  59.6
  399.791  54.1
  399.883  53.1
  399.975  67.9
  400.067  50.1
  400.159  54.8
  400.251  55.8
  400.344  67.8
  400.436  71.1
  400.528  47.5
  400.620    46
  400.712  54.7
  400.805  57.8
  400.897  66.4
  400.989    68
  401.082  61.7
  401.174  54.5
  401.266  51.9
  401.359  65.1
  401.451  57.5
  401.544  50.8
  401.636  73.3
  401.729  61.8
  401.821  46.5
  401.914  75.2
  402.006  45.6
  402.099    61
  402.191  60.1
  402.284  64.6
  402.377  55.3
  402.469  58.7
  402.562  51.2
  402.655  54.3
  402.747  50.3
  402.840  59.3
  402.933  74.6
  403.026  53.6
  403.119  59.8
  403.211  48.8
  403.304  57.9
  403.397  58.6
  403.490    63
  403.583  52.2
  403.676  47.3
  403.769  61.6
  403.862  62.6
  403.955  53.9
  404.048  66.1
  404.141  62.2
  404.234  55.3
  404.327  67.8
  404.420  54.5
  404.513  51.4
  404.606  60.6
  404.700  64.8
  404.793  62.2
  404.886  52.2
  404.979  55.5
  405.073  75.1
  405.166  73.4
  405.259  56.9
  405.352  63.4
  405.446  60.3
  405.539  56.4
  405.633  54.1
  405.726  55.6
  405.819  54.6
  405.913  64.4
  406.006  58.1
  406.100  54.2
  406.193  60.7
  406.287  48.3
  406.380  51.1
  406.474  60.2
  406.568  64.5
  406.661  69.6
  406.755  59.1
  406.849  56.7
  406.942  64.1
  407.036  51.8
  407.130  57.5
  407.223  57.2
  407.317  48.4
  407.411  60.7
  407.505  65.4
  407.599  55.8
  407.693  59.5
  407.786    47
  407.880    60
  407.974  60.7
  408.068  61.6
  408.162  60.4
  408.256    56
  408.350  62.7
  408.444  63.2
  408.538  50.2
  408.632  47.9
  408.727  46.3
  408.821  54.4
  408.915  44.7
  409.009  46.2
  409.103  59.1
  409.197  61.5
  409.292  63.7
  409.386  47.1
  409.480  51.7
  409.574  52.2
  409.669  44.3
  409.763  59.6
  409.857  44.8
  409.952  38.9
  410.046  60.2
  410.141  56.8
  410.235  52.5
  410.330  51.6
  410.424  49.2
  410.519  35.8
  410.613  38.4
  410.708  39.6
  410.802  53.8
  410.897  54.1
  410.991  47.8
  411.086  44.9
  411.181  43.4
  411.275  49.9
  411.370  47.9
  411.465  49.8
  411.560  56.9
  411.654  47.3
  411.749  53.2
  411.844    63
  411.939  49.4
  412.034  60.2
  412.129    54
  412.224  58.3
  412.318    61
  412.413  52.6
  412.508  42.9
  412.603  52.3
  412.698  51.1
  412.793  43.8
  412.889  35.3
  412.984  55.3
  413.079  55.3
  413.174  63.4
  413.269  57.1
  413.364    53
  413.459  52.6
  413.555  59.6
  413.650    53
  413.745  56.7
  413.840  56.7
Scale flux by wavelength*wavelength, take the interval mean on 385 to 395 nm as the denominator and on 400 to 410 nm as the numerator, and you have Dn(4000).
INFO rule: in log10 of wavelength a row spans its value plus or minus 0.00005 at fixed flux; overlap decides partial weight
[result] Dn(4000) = 1.35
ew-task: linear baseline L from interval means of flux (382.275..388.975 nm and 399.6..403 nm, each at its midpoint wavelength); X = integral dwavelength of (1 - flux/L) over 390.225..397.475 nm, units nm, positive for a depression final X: 0.79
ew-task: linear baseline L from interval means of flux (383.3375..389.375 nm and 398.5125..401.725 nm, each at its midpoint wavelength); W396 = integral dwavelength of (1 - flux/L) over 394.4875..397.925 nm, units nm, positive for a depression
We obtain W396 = 0.35 nm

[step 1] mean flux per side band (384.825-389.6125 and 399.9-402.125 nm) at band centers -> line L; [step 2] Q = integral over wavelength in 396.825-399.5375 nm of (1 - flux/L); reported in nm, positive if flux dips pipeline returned 0.36 nm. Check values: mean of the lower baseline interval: 46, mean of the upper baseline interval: 58.8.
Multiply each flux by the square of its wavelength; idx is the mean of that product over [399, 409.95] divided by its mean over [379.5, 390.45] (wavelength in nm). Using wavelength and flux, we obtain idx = 1.44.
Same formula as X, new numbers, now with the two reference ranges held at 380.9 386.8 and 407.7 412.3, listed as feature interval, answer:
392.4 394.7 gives 0.339 nm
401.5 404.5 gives -0.466 nm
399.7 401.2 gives -0.256 nm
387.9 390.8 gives 0.223 nm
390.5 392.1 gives -0.119 nm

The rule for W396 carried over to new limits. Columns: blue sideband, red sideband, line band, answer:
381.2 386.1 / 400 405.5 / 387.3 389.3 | 0.227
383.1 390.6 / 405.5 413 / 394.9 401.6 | -0.259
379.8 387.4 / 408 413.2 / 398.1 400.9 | -0.249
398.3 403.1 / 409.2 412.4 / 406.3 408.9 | -0.210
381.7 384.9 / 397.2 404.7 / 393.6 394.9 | 0.159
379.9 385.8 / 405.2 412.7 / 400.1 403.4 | -0.445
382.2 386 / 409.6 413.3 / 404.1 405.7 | -0.358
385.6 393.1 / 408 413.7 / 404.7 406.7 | -0.343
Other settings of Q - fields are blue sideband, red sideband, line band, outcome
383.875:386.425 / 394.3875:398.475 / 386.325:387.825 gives 0.008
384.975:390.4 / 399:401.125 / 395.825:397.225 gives 0.235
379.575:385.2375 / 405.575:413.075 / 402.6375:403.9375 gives -0.160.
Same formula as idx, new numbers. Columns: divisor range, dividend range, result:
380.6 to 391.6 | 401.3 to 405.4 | 1.41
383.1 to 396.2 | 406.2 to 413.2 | 1.28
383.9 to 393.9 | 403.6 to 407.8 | 1.38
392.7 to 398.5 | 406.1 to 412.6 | 1.28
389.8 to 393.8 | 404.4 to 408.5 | 1.37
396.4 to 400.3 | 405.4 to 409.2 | 1.21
